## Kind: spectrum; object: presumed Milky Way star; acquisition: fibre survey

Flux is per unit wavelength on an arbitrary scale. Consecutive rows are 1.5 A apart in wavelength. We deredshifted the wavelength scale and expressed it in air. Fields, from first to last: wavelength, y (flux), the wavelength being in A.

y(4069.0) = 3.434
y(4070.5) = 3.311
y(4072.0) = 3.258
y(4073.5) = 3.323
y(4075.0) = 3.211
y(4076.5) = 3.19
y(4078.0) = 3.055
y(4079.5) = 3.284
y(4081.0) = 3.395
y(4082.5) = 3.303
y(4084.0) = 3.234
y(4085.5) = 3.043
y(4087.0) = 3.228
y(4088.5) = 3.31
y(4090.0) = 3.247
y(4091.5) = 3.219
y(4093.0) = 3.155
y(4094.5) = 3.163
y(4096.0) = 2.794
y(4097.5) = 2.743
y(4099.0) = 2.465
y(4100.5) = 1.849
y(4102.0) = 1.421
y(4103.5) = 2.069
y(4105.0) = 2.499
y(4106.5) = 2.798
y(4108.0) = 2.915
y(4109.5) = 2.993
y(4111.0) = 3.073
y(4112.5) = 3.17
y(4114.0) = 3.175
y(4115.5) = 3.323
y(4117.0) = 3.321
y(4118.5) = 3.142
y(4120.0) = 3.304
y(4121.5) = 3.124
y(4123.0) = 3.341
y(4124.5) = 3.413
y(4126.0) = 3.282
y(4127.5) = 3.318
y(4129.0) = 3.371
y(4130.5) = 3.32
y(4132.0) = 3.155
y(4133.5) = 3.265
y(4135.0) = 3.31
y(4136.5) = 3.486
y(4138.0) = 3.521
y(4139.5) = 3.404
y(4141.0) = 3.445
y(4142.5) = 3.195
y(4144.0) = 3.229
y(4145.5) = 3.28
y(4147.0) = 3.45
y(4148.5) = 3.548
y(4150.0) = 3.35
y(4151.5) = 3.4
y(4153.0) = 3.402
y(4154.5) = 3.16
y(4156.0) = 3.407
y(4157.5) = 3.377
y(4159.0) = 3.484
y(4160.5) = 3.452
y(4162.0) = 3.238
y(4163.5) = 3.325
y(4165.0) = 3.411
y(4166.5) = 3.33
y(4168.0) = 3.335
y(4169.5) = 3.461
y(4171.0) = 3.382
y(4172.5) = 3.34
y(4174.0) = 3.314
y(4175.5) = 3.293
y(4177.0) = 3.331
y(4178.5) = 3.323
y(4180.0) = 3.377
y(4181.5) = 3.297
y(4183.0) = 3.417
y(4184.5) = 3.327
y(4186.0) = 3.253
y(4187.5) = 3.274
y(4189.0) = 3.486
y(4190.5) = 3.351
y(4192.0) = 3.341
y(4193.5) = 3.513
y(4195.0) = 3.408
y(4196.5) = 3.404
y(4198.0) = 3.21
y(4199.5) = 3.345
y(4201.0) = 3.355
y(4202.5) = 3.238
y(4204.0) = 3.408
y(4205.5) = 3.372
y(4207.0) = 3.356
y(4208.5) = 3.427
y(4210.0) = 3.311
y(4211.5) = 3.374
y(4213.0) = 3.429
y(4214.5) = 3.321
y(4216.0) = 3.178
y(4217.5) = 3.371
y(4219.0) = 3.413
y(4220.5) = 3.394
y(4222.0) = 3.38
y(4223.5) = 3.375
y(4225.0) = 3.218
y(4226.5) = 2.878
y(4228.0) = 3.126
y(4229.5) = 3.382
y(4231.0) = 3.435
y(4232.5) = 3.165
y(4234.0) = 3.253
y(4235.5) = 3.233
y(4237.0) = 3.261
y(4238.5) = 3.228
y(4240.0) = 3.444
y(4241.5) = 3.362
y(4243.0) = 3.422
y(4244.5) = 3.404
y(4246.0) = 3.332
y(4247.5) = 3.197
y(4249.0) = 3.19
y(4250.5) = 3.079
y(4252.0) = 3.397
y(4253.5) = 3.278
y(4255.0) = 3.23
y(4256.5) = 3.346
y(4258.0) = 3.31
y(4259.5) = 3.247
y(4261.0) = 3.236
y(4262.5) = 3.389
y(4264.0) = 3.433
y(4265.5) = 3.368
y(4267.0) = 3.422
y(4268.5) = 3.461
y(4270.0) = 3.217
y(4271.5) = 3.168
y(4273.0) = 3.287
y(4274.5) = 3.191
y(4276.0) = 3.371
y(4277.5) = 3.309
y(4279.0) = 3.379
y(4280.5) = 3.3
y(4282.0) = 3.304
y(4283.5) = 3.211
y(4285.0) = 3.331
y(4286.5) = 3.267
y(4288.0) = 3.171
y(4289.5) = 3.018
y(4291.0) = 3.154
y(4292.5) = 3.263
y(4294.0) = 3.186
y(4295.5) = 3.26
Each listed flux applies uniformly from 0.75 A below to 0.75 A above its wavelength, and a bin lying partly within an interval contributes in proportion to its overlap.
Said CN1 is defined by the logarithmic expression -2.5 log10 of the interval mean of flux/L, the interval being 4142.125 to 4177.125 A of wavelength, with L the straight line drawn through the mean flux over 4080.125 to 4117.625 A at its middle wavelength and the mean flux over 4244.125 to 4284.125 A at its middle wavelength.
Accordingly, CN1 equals -0.102 mag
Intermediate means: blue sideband 2.92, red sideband 3.3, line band 3.36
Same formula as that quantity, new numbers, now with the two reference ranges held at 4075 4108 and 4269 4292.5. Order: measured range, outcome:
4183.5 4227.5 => -0.078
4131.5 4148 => -0.126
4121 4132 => -0.121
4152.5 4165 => -0.117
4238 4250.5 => -0.044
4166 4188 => -0.098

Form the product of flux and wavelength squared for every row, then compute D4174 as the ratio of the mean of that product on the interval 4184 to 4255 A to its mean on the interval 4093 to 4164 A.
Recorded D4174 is 1.10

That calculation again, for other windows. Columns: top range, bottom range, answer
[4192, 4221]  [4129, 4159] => 1.03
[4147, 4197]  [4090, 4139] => 1.15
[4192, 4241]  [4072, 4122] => 1.18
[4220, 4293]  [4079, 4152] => 1.13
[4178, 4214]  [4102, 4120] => 1.20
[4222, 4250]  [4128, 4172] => 1.01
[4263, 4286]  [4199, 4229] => 1.03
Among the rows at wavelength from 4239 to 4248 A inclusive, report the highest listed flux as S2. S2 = 3.444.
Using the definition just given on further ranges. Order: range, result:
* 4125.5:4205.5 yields 3.548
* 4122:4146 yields 3.521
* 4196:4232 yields 3.435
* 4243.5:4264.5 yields 3.433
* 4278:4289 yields 3.379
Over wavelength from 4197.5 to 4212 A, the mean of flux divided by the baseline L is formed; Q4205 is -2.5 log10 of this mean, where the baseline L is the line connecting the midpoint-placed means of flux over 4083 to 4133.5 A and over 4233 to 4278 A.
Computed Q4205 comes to -0.05 mag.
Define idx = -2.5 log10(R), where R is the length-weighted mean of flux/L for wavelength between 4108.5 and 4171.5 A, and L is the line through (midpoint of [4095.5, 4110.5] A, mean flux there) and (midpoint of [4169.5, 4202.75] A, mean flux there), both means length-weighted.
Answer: -0.17 mag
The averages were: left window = 2.46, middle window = 3.32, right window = 3.35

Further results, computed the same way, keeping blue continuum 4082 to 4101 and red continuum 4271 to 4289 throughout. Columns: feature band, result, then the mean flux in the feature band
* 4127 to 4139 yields -0.10 mag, 3.35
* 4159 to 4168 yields -0.09 mag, 3.36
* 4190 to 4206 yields -0.07 mag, 3.36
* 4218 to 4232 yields -0.03 mag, 3.29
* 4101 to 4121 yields 0.06 mag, 2.85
